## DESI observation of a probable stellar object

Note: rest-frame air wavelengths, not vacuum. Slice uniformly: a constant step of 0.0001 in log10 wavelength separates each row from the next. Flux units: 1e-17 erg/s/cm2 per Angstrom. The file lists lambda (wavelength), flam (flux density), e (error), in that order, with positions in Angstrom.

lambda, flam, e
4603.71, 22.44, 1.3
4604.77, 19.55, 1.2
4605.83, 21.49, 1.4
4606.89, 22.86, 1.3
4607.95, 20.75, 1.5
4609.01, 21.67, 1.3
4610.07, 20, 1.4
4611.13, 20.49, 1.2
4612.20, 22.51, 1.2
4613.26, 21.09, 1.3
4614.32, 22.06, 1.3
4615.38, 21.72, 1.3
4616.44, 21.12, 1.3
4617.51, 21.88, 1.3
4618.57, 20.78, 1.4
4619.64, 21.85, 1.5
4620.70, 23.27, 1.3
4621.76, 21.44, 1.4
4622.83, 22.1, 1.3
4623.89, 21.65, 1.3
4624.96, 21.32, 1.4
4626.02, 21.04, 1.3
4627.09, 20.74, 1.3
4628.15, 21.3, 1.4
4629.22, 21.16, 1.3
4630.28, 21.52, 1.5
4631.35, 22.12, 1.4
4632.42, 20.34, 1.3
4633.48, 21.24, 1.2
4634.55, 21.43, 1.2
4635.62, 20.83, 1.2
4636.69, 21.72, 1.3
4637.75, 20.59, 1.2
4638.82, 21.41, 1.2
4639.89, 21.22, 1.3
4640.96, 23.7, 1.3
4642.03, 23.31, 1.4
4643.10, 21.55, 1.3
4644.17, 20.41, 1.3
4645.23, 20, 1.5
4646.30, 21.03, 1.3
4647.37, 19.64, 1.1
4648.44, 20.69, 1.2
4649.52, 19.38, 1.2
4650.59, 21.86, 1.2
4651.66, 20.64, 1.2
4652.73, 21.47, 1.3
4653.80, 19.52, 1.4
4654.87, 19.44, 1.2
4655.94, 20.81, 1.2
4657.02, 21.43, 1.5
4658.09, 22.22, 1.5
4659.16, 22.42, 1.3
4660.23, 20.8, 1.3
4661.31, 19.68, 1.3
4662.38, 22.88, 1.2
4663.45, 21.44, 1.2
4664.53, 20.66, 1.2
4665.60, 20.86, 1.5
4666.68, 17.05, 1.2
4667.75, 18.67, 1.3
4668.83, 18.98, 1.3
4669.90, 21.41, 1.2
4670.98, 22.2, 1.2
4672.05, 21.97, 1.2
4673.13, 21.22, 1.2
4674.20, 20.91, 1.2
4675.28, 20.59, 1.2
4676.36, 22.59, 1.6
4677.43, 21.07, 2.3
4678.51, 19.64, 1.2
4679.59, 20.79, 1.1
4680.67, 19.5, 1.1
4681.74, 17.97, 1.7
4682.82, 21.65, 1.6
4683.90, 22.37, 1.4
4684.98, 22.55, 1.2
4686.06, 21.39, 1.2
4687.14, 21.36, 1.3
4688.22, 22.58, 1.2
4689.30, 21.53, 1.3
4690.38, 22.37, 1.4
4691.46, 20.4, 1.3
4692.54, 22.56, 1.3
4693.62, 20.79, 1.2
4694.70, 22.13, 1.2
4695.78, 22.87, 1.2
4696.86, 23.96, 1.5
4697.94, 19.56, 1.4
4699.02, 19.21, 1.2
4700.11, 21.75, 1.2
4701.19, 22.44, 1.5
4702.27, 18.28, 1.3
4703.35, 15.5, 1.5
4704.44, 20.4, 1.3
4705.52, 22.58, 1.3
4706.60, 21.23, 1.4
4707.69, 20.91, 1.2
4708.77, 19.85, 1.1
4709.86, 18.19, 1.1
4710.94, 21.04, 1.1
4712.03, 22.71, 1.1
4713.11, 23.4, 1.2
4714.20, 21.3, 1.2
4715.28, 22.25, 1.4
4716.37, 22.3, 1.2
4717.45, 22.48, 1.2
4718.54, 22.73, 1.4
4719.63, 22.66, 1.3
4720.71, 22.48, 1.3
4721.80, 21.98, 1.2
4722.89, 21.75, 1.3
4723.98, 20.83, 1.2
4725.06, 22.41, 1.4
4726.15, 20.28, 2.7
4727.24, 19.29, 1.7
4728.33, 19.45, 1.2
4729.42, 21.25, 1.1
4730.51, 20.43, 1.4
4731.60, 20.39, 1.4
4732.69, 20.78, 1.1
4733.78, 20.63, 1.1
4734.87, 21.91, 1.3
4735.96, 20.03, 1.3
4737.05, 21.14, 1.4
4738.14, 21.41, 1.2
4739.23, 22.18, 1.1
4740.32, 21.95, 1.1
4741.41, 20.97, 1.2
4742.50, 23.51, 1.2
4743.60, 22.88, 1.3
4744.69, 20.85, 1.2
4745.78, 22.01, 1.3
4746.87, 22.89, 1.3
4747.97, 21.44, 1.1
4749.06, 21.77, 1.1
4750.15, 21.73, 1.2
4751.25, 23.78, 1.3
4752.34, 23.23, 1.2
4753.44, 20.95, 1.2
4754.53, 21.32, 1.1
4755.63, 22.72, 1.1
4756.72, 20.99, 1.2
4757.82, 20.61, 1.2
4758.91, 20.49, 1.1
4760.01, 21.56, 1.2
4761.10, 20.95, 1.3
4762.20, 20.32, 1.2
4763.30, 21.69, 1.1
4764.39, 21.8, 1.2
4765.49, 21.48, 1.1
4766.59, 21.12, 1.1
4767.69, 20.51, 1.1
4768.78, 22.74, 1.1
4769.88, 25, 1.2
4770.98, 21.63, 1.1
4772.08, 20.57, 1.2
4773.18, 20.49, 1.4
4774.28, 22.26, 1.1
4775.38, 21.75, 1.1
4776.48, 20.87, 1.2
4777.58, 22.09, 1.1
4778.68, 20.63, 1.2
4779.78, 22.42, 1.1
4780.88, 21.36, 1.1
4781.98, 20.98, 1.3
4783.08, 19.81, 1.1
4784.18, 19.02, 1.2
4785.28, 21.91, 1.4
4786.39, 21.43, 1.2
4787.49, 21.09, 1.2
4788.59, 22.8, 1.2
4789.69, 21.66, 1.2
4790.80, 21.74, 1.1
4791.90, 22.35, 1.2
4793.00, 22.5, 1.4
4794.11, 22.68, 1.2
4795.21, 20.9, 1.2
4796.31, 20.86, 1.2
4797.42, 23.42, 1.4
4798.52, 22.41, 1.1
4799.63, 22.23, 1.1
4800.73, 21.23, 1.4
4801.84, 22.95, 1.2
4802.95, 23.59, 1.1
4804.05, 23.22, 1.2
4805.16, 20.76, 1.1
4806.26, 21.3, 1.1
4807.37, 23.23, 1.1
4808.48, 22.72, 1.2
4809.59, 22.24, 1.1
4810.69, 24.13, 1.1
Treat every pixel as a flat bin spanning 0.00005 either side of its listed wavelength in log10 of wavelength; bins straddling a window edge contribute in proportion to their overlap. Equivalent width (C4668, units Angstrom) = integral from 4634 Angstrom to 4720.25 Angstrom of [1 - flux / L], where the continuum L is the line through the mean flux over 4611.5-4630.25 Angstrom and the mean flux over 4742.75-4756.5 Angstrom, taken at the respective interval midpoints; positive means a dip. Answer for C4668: 2.9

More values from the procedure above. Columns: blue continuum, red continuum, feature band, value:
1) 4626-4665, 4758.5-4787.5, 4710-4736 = -0.21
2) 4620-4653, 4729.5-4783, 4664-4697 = 0.47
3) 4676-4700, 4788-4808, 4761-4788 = 0.80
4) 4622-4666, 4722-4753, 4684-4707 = 0.11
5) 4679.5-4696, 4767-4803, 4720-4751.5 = 0.18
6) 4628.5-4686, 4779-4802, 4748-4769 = -0.04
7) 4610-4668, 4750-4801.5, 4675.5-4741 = 0.60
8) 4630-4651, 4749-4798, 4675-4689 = 0.14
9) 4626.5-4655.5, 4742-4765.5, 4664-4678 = 0.40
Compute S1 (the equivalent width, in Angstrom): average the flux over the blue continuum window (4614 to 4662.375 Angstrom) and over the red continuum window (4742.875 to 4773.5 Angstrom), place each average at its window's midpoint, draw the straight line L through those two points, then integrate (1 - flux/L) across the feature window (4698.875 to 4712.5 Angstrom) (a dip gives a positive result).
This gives 0.7 Angstrom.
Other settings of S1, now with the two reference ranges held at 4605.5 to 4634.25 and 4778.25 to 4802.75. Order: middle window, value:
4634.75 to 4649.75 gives 0.2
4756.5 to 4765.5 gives 0.2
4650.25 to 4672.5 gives 0.8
